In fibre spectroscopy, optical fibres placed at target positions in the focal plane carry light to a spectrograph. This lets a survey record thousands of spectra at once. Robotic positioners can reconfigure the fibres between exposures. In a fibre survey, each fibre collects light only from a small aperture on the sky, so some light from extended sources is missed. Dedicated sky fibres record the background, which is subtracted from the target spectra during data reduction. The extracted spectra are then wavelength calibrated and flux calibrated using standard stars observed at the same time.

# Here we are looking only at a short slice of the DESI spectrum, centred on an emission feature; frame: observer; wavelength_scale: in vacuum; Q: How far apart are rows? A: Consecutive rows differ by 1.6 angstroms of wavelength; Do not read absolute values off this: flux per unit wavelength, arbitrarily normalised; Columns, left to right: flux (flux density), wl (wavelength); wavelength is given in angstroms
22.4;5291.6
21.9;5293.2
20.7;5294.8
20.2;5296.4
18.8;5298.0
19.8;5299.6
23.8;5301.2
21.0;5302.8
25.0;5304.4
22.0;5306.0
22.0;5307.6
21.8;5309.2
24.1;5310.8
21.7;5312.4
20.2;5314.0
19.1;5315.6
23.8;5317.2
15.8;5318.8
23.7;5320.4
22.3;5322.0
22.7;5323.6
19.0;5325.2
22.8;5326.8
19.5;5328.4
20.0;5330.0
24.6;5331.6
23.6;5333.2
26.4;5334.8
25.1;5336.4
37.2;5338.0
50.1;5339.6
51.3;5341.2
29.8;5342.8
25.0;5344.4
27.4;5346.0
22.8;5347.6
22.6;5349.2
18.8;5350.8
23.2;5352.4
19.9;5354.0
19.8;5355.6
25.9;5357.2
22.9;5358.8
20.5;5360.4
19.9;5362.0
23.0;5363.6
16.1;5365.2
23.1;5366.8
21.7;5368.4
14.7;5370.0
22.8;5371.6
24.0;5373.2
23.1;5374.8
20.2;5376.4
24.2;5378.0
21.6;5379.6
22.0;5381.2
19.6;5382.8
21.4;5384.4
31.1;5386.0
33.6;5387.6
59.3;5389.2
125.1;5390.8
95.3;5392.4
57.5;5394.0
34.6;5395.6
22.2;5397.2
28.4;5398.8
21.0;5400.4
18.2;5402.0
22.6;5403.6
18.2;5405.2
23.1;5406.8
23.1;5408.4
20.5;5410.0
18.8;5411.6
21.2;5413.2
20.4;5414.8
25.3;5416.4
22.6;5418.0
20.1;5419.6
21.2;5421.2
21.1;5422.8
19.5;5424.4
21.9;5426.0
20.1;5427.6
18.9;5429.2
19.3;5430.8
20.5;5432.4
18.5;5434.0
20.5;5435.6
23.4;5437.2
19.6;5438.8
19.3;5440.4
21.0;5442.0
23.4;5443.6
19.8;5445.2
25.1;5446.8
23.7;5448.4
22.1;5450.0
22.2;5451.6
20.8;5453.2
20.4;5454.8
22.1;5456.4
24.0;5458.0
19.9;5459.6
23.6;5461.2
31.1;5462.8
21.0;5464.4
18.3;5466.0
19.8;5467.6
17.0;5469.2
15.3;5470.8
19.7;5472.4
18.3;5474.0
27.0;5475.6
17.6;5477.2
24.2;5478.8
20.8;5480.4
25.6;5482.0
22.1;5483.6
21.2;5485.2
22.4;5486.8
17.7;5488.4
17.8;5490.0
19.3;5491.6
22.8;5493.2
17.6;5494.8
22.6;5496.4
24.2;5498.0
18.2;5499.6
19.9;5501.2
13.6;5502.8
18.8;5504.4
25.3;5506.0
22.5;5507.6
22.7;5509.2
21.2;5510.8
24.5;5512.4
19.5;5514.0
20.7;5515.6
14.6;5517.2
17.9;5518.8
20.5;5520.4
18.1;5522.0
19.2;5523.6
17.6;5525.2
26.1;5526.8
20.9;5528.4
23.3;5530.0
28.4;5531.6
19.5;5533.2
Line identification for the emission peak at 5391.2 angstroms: [O III] 5007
